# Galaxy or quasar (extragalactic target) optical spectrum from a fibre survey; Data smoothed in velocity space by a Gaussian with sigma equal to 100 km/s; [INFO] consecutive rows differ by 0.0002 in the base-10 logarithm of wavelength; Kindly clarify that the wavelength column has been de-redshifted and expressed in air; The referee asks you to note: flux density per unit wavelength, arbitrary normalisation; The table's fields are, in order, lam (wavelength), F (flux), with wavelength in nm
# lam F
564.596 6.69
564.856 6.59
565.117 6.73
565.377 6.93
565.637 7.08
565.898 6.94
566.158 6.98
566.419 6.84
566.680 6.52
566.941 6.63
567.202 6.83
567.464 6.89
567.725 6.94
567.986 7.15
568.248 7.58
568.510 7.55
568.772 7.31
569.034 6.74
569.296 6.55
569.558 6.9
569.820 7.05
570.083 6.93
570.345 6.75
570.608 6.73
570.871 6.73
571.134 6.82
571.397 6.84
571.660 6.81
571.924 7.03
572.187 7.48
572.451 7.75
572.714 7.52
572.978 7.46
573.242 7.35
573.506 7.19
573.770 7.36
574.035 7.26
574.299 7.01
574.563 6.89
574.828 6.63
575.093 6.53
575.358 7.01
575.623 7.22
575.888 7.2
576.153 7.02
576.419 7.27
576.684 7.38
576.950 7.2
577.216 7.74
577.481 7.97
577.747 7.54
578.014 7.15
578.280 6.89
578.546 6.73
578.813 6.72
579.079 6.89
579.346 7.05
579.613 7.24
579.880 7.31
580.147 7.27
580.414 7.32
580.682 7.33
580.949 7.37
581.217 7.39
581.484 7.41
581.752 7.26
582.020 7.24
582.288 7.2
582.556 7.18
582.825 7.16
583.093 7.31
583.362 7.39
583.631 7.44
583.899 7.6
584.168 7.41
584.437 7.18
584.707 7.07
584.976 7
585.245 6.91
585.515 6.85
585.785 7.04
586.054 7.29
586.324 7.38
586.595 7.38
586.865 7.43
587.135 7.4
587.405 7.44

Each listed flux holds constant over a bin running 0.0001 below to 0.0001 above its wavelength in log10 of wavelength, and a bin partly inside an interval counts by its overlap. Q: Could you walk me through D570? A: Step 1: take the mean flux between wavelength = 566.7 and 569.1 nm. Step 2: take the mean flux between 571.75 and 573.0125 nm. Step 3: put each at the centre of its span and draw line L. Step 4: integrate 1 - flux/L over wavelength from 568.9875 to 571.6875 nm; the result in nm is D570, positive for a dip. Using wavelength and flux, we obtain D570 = 0.17 nm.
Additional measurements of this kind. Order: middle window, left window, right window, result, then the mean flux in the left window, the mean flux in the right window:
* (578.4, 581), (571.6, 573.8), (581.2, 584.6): 0.07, 7.34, 7.32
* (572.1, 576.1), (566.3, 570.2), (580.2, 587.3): -0.06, 6.96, 7.27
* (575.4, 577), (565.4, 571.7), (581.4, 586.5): -0.03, 6.92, 7.23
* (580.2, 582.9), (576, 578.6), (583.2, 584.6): 0.03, 7.31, 7.39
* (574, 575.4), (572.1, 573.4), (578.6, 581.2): 0.11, 7.51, 7.16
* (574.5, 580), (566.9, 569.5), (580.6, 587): 0.03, 7.03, 7.26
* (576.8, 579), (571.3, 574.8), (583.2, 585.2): 0.00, 7.21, 7.28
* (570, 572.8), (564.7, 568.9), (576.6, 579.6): 0.01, 6.97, 7.2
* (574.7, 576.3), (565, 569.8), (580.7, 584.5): 0.05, 6.95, 7.33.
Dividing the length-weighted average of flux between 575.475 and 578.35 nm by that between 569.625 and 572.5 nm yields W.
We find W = 1.05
